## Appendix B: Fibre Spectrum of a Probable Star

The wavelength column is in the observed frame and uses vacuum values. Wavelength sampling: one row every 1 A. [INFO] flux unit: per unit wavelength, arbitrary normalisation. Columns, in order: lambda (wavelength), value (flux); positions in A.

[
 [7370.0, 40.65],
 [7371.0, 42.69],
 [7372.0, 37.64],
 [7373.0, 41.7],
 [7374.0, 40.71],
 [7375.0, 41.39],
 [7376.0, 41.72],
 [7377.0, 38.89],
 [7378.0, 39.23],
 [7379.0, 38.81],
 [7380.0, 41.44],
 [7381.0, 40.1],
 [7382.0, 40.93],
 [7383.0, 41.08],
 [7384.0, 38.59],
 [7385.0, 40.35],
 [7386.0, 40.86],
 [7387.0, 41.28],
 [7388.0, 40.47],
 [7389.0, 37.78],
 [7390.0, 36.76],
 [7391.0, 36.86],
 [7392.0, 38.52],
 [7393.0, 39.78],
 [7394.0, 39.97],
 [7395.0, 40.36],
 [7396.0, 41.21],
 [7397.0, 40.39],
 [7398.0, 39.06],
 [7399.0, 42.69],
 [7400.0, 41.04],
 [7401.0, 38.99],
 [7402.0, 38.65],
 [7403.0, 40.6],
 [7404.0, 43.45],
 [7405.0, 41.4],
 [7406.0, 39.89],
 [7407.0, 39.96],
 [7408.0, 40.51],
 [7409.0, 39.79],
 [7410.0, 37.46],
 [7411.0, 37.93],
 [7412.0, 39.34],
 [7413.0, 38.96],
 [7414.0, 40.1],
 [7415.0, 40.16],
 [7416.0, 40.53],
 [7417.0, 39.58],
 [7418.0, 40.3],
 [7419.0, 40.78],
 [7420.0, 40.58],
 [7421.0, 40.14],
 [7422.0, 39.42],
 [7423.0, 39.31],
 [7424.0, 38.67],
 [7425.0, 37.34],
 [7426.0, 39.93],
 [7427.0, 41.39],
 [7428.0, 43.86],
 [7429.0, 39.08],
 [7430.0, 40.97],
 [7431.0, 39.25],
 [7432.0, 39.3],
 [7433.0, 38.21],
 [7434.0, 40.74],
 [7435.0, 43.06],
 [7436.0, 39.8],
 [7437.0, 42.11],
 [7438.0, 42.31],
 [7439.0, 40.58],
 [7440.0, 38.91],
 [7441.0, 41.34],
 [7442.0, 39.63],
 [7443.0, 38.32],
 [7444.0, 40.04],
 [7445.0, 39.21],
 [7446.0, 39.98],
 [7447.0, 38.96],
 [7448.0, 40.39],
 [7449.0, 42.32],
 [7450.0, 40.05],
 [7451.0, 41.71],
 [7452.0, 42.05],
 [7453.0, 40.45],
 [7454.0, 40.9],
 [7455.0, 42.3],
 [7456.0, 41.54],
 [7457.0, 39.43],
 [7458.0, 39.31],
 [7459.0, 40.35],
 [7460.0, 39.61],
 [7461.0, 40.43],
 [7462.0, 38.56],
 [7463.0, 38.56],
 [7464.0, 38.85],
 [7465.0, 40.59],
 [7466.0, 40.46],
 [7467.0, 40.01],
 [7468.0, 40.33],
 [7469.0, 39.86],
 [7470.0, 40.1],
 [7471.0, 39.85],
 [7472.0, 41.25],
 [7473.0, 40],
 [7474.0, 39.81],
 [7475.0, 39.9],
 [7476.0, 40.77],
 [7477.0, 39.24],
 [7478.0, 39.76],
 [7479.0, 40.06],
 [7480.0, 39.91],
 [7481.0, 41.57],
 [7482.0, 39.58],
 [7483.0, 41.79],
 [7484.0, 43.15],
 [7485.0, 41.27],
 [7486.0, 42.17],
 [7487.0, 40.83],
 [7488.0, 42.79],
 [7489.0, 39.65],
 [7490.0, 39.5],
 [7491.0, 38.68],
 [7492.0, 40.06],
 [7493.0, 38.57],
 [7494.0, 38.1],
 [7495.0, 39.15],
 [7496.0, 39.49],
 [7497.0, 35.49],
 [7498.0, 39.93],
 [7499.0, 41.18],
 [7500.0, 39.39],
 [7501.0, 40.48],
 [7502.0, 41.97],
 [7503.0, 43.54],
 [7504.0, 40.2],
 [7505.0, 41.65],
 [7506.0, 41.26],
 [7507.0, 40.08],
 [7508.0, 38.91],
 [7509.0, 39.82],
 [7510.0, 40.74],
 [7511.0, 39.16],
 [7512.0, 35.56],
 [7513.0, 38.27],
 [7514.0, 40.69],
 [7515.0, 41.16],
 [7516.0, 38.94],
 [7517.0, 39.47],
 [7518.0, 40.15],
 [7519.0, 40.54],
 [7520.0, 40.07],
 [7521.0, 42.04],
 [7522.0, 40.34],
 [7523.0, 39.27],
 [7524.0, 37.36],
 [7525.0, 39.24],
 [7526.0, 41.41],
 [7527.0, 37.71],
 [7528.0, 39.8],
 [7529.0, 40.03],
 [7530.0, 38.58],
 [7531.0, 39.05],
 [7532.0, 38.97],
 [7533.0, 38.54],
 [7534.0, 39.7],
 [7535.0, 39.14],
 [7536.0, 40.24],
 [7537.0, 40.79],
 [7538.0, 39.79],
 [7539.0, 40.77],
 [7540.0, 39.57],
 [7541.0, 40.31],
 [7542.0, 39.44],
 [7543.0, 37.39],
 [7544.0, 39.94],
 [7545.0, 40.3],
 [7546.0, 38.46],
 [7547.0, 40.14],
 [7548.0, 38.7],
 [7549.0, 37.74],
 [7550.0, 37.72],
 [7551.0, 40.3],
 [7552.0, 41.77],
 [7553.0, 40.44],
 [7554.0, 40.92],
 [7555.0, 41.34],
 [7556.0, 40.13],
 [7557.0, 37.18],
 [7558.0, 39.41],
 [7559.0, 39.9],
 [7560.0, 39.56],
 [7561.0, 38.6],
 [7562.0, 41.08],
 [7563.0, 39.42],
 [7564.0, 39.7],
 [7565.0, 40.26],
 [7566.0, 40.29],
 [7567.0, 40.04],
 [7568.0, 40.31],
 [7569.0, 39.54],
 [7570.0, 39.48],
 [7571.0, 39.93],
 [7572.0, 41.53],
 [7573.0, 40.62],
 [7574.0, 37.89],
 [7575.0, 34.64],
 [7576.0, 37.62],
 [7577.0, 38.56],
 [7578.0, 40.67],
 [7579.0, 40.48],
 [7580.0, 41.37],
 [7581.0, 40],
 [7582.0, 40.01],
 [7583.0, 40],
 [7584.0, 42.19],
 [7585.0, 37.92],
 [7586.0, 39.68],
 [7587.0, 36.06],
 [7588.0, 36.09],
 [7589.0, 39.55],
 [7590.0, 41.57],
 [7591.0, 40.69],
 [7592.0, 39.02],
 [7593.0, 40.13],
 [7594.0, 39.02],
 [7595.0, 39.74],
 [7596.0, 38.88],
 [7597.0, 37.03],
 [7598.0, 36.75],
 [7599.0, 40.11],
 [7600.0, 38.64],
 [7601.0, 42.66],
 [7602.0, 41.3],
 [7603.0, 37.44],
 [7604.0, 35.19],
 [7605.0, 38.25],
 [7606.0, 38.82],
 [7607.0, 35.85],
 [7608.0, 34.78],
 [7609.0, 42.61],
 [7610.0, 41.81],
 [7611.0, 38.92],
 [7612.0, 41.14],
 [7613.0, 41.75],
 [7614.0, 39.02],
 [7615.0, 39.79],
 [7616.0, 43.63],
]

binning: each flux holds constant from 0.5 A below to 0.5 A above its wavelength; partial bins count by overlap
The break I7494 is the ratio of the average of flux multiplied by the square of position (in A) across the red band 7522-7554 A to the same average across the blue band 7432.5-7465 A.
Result 1.00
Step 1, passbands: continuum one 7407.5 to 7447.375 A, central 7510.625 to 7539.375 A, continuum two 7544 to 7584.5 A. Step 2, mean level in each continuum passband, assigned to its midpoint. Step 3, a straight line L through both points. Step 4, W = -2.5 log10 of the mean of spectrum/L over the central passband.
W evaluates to 0.01 mag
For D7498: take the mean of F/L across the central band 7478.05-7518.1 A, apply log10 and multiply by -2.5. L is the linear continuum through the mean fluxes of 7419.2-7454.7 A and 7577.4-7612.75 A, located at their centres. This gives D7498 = -0.01 mag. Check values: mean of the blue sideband 40.3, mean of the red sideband 39.3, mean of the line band 40.1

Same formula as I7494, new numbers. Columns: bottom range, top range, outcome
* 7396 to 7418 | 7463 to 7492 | 1.03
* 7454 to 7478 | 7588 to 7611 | 1.01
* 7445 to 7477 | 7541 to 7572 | 1.01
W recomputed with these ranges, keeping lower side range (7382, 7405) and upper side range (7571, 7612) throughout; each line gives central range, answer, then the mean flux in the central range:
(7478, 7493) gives -0.03 mag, 40.7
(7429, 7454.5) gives -0.02 mag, 40.4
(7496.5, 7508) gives -0.02 mag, 40.4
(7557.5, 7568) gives -0.02 mag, 39.8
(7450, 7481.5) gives -0.02 mag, 40.2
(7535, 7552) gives -0.01 mag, 39.5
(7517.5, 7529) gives -0.01 mag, 39.8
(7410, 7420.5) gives 0.01 mag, 39.7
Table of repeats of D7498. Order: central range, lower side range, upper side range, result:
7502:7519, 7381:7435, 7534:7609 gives -0.013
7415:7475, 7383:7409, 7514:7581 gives -0.009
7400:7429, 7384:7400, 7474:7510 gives -0.002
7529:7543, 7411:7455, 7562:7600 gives 0.003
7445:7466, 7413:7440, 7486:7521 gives -0.005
